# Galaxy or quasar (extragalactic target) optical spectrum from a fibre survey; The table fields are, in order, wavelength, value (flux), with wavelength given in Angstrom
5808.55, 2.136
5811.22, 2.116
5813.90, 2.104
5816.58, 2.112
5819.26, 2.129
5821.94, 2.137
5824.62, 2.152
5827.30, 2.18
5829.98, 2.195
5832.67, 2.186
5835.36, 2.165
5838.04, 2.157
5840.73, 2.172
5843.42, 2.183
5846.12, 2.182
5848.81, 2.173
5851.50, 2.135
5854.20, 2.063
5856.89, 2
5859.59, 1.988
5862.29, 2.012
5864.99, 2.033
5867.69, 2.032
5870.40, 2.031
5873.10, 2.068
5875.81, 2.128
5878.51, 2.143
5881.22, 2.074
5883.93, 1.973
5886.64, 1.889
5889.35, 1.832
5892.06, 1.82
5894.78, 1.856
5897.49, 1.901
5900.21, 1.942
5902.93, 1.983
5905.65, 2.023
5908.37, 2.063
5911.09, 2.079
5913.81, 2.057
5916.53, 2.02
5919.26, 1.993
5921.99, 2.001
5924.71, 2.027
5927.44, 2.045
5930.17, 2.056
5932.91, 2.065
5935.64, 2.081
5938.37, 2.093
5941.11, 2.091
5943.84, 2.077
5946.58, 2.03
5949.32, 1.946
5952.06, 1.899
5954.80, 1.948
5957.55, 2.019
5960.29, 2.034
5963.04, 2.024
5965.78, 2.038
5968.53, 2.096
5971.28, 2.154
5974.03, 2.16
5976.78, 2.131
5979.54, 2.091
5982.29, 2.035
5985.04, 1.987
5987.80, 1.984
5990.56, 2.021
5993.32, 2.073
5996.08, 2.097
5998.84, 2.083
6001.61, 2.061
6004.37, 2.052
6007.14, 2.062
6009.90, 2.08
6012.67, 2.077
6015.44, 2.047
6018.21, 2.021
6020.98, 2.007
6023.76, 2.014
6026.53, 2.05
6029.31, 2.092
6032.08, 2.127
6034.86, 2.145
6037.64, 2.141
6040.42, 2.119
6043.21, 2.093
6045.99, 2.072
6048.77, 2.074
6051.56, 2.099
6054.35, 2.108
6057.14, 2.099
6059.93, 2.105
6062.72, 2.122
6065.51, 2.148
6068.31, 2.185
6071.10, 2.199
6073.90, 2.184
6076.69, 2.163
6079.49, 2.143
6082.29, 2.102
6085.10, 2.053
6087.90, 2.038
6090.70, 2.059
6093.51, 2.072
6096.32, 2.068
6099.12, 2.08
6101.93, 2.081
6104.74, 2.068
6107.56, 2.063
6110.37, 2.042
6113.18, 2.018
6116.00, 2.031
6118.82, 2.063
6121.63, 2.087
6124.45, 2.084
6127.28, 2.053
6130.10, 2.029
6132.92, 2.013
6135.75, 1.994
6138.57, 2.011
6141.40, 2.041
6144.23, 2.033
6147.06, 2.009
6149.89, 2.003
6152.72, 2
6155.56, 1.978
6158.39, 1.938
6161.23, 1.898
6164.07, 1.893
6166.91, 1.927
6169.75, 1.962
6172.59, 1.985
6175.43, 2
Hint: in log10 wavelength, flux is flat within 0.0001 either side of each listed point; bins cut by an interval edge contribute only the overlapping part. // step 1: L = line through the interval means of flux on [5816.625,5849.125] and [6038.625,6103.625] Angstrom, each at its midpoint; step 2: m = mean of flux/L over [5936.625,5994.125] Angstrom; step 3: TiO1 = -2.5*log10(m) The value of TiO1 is 0.05 mag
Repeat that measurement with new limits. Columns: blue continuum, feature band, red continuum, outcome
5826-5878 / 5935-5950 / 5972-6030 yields 0.01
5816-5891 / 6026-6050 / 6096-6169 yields -0.03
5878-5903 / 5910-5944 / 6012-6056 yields -0.04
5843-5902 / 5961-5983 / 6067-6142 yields -0.03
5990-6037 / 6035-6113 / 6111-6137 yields -0.03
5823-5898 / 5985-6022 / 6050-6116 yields 0.02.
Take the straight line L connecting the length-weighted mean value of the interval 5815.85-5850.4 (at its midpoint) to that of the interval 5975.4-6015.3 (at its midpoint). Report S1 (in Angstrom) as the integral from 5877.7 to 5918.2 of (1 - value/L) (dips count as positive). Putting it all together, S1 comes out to 2.8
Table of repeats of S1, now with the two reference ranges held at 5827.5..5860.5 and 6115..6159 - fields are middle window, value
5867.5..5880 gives 0.24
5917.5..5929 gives 0.49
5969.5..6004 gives 0.16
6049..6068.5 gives -0.59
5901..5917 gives 0.58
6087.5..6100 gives -0.14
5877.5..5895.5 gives 1.53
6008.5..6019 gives 0.07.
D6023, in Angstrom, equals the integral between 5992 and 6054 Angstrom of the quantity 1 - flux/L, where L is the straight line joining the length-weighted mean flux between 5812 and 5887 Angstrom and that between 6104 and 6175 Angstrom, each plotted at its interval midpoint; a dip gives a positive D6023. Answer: -0.9 Angstrom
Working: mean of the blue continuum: 2.1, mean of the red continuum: 2.01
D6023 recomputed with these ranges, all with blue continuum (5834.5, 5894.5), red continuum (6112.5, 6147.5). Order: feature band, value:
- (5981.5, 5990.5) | 0.2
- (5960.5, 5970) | 0.0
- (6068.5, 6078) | -0.7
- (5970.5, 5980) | -0.4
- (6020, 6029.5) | 0.0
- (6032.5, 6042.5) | -0.4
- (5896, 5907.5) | 0.5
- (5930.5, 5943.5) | -0.2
